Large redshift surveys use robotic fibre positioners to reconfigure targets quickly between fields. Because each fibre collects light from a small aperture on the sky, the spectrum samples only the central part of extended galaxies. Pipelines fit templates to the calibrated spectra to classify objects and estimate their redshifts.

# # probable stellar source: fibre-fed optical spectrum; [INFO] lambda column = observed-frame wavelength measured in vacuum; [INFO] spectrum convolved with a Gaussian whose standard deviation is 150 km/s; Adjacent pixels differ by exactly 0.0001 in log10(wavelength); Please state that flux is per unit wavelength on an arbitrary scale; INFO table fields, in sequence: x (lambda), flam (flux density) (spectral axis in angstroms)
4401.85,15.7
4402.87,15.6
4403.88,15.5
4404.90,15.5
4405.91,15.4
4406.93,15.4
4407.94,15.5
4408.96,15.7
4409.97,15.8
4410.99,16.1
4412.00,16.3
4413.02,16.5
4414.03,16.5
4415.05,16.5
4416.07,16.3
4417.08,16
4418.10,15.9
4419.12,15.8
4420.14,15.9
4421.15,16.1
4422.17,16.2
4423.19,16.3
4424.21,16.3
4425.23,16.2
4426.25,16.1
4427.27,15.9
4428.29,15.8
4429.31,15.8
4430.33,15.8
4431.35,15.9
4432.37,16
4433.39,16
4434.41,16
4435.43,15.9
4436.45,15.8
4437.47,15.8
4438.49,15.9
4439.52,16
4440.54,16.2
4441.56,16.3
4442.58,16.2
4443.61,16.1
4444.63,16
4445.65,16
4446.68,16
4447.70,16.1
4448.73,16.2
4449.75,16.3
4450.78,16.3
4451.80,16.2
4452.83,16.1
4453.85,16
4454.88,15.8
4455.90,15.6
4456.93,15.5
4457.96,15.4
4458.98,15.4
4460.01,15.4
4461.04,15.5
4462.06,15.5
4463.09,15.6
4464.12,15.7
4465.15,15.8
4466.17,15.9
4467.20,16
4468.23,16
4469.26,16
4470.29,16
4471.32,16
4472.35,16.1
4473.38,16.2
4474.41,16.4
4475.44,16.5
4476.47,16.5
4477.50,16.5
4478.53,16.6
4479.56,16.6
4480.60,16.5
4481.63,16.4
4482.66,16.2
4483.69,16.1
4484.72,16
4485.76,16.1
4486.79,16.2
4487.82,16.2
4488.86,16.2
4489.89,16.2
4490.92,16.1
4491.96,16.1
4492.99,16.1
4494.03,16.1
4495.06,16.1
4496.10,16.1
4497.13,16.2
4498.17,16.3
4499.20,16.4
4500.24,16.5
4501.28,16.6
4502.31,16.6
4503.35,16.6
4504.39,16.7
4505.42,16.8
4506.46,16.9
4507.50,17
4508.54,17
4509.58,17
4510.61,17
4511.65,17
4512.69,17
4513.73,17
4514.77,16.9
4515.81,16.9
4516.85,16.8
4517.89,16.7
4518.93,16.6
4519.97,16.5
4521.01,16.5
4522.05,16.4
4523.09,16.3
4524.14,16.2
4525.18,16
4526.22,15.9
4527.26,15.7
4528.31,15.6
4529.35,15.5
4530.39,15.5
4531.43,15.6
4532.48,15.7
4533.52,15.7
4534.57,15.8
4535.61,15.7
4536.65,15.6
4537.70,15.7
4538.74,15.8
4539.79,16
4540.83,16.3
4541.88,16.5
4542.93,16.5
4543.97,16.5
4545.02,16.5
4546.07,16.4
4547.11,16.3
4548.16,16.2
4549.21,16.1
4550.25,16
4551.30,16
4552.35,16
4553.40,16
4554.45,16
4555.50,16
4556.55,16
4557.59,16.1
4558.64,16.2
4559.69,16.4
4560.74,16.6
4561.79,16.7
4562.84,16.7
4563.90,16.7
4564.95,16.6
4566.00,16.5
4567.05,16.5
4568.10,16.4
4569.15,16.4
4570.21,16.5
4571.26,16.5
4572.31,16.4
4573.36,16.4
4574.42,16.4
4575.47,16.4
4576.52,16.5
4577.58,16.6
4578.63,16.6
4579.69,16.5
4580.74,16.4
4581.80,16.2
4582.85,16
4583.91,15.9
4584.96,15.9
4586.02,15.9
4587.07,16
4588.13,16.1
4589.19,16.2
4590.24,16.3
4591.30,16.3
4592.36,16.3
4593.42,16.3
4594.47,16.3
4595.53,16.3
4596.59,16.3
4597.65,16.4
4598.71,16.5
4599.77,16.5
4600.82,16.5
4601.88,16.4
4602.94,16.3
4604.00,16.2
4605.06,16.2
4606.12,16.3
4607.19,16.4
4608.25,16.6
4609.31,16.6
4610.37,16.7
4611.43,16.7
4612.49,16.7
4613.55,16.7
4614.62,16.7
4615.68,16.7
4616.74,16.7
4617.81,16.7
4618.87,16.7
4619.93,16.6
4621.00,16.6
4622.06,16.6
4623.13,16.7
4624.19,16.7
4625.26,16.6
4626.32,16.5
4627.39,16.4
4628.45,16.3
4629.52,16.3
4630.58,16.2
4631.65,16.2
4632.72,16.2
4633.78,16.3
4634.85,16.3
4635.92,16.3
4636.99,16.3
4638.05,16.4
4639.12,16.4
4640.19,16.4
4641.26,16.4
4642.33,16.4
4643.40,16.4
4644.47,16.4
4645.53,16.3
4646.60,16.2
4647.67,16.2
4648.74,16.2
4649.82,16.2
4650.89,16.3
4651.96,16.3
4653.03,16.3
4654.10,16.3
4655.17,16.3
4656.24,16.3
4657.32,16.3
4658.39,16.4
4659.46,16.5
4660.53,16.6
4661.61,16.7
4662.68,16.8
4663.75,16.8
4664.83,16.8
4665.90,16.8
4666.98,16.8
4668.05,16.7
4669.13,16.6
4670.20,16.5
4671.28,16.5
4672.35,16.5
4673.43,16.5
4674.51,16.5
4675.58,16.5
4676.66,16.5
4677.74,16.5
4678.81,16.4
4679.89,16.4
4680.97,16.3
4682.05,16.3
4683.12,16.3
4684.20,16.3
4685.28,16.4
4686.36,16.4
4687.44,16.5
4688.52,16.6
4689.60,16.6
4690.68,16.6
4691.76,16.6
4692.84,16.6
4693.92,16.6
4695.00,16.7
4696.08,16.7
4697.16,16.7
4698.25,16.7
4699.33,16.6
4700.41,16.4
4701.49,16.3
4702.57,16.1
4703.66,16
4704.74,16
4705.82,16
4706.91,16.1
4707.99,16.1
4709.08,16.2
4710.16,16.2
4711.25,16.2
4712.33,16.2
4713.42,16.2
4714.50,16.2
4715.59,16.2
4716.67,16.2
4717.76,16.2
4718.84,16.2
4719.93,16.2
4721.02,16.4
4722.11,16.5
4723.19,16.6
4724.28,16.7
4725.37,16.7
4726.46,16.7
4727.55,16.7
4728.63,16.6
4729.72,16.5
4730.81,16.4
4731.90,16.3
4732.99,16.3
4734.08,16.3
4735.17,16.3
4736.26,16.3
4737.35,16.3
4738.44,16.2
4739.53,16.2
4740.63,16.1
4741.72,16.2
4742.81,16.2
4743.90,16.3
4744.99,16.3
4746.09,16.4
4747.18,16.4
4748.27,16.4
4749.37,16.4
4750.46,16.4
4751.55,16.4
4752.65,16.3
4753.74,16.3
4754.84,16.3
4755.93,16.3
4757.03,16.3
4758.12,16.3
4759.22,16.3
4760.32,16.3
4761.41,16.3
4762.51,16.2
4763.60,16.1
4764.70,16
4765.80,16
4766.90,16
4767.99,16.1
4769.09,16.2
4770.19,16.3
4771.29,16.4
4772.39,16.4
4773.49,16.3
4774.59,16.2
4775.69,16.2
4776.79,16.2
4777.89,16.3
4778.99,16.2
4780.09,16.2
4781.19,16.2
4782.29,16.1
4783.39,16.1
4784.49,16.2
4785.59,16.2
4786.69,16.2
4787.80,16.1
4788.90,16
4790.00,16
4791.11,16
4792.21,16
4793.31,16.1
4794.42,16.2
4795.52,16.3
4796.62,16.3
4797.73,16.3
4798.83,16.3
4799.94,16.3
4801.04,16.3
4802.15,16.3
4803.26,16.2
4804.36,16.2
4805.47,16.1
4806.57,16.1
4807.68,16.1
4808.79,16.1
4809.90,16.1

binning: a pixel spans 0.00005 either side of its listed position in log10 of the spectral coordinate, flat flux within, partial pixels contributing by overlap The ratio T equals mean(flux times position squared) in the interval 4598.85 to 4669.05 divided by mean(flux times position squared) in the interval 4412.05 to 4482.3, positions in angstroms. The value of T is 1.11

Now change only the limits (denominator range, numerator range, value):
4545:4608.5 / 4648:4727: 1.06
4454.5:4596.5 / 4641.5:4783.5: 1.09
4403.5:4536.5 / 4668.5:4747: 1.13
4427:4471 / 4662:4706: 1.15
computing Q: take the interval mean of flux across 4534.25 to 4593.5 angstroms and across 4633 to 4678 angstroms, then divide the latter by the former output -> 1.0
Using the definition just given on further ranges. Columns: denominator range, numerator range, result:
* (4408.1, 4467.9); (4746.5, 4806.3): 1.02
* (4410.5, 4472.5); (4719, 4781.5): 1.02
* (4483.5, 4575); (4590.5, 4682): 1.01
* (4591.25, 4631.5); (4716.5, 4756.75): 0.99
